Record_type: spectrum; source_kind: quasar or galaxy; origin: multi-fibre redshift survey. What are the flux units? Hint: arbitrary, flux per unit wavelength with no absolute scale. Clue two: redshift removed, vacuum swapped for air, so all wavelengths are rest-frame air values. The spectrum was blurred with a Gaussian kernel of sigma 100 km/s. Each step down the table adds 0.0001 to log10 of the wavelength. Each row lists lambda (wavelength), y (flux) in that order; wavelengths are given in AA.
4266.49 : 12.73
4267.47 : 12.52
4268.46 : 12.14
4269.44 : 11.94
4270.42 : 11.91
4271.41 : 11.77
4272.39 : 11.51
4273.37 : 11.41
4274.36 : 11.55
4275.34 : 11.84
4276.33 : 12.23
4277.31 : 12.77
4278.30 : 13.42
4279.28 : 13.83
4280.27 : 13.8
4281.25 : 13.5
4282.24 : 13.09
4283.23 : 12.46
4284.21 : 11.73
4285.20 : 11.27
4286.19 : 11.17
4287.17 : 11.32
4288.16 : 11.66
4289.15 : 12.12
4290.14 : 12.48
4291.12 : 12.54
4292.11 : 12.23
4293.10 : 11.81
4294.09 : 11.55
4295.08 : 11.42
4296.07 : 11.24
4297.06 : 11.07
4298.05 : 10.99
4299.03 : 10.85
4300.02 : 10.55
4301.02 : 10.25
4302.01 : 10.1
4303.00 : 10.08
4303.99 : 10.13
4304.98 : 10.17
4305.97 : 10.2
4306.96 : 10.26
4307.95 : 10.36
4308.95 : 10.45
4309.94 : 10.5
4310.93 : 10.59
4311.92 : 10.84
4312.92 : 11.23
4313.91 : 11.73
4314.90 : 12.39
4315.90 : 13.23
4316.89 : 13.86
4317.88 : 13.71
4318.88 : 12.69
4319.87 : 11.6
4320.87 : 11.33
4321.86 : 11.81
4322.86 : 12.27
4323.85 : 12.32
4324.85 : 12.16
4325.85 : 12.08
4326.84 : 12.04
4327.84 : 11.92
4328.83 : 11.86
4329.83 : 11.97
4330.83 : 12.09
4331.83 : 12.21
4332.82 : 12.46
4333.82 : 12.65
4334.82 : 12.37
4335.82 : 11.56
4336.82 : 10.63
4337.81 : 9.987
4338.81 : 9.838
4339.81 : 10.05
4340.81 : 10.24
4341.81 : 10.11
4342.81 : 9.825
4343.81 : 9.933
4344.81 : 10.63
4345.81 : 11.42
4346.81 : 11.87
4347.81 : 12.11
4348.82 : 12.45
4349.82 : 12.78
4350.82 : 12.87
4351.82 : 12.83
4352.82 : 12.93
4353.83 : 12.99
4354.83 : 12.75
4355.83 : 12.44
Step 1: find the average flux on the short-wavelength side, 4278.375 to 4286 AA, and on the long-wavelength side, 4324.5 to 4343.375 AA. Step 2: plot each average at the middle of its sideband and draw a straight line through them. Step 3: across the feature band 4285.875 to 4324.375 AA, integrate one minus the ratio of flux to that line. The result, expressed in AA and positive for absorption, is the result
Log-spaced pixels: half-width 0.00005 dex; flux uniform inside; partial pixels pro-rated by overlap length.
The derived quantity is 2.3 AA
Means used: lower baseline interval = 12.8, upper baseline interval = 11.4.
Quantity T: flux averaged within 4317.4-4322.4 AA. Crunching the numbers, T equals 12.2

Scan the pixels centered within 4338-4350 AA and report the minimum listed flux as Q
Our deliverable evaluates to 9.825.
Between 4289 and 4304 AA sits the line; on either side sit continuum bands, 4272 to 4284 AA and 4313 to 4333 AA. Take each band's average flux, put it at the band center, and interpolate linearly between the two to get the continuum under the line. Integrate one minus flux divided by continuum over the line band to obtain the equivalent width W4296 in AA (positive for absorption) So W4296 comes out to 1.50 AA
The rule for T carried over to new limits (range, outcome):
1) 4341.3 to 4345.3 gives 10.1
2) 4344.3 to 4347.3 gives 11.3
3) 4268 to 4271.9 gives 11.9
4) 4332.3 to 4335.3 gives 12.5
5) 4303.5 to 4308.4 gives 10.2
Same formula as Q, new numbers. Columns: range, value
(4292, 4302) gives 10.25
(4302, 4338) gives 9.987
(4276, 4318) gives 10.08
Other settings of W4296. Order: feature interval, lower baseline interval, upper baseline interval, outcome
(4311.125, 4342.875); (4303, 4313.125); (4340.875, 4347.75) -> -3.5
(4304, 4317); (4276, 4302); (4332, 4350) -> 0.6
